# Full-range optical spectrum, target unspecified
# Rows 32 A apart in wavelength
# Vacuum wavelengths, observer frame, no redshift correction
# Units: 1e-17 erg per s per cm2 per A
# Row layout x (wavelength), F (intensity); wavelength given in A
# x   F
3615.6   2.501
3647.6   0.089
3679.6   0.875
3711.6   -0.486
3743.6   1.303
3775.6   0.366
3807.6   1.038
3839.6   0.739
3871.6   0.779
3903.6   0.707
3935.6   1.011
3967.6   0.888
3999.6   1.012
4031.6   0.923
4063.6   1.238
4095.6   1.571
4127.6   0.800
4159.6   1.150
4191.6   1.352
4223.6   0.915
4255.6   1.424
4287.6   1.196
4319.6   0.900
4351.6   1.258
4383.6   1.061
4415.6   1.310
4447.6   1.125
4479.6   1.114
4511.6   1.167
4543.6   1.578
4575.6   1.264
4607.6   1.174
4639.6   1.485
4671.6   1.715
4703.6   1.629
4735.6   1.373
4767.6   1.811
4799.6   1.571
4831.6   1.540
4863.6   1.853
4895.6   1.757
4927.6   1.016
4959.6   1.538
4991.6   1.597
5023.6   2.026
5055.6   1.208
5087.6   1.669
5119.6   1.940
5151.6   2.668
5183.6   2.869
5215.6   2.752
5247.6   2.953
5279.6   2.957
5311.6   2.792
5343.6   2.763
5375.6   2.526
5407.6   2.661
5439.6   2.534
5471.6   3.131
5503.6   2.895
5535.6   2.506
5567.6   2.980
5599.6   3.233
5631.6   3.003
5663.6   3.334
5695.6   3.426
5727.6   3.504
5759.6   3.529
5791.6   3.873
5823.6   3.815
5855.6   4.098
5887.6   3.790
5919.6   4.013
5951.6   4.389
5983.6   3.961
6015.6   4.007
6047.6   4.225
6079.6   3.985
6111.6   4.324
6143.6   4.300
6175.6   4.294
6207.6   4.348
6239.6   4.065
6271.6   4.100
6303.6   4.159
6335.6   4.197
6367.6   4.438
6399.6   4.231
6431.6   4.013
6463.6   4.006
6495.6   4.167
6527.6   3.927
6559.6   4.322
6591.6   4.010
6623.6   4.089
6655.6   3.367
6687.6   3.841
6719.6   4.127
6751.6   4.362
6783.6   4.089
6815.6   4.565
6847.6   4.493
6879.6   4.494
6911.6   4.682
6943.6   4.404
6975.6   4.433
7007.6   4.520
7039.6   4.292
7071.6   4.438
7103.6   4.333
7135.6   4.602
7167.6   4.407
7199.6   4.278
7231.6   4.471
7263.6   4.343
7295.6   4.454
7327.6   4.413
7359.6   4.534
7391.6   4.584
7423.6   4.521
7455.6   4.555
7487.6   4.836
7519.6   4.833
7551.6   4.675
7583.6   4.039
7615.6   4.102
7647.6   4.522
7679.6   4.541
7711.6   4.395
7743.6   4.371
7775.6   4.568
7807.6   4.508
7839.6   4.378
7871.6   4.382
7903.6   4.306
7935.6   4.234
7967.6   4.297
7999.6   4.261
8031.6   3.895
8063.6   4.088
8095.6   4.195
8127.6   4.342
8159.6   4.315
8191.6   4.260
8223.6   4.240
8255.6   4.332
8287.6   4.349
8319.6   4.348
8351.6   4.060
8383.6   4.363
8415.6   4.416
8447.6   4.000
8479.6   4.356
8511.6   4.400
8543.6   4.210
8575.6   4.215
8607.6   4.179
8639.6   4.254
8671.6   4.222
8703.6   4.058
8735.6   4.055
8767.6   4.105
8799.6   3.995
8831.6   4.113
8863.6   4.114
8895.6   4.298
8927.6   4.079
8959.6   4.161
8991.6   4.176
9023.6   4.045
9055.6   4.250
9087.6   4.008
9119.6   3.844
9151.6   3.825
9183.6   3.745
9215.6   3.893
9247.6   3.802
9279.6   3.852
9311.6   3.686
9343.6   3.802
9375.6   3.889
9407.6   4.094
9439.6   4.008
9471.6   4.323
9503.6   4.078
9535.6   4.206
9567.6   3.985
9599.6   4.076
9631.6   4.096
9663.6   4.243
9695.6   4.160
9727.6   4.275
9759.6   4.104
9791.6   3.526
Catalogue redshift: 0.287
